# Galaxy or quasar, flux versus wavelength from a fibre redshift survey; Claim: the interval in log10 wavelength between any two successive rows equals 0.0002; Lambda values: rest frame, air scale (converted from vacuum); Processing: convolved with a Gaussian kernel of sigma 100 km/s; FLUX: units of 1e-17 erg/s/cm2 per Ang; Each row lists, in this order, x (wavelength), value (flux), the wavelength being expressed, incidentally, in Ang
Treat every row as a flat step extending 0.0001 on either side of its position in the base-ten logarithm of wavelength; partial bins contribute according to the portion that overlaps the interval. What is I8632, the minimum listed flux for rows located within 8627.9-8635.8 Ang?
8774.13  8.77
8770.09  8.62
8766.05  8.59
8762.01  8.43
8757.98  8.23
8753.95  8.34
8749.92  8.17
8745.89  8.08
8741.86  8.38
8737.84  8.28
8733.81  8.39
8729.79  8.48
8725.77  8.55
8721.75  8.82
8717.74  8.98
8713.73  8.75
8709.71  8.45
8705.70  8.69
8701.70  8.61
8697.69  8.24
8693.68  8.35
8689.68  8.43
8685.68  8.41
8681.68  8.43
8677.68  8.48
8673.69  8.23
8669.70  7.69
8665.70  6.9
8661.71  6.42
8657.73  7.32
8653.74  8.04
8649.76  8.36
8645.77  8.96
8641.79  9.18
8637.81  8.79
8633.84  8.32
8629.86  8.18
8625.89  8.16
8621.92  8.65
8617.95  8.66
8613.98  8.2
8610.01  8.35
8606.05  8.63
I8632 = 8.18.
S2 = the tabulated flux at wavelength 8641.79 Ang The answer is 9.18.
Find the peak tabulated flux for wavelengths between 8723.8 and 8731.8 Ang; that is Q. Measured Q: 8.55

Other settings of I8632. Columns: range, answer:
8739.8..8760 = 8.08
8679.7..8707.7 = 8.24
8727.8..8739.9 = 8.28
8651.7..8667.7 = 6.42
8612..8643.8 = 8.16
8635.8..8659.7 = 7.32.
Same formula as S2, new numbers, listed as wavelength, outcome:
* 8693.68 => 8.35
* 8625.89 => 8.16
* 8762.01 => 8.43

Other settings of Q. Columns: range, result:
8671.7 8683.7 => 8.48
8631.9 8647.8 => 9.18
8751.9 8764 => 8.43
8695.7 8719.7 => 8.98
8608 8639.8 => 8.79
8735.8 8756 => 8.38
